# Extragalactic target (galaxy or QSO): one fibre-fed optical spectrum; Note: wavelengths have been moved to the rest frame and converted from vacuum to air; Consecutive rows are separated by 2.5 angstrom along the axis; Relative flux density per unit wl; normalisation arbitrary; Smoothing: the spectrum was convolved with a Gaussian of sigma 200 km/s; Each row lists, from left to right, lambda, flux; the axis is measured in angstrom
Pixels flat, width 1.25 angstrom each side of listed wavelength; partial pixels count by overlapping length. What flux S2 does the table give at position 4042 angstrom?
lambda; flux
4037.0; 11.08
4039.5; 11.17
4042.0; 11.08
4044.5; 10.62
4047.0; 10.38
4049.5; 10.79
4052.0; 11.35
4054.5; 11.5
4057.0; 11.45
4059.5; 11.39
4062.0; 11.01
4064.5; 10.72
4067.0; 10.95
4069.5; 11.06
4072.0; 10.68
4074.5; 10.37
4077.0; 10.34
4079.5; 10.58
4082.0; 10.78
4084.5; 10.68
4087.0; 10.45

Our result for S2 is 11.08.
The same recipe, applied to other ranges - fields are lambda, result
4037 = 11.08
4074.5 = 10.37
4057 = 11.45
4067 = 10.95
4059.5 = 11.39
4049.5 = 10.79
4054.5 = 11.5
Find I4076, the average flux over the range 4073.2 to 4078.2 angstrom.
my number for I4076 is 10.4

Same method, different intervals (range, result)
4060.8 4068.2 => 10.9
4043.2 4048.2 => 10.5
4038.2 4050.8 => 10.8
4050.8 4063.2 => 11.3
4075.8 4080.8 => 10.5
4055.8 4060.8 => 11.4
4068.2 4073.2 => 10.9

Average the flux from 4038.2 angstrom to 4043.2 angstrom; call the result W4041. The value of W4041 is 11.1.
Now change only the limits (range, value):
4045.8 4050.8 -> 10.6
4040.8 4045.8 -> 10.8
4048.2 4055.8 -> 11.2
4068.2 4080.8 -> 10.6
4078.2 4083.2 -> 10.7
